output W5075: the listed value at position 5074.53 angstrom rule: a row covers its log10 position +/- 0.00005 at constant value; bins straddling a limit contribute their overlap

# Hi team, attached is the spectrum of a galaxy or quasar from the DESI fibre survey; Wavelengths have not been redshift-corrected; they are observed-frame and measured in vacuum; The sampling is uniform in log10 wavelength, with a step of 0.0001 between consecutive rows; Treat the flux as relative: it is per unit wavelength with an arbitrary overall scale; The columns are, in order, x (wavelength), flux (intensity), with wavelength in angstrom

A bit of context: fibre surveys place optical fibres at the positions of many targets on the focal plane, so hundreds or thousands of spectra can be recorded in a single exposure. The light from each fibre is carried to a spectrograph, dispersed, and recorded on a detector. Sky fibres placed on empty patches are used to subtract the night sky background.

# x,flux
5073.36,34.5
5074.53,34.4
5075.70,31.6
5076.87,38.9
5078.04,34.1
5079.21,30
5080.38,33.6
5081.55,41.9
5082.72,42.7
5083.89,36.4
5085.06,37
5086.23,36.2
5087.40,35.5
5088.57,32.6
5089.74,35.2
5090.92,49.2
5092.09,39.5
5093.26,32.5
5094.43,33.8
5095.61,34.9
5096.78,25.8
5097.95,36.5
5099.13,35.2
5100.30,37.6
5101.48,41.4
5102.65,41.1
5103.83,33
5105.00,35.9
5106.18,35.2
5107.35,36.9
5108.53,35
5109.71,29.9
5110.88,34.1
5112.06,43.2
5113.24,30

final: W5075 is 34.4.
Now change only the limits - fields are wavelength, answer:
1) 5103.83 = 33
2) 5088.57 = 32.6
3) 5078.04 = 34.1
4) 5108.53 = 35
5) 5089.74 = 35.2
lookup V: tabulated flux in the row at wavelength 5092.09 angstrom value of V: 39.5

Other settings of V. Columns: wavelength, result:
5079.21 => 30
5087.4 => 35.5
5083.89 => 36.4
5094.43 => 33.8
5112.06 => 43.2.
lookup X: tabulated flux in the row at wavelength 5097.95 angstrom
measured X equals 36.5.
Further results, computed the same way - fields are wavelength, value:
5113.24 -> 30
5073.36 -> 34.5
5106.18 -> 35.2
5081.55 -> 41.9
